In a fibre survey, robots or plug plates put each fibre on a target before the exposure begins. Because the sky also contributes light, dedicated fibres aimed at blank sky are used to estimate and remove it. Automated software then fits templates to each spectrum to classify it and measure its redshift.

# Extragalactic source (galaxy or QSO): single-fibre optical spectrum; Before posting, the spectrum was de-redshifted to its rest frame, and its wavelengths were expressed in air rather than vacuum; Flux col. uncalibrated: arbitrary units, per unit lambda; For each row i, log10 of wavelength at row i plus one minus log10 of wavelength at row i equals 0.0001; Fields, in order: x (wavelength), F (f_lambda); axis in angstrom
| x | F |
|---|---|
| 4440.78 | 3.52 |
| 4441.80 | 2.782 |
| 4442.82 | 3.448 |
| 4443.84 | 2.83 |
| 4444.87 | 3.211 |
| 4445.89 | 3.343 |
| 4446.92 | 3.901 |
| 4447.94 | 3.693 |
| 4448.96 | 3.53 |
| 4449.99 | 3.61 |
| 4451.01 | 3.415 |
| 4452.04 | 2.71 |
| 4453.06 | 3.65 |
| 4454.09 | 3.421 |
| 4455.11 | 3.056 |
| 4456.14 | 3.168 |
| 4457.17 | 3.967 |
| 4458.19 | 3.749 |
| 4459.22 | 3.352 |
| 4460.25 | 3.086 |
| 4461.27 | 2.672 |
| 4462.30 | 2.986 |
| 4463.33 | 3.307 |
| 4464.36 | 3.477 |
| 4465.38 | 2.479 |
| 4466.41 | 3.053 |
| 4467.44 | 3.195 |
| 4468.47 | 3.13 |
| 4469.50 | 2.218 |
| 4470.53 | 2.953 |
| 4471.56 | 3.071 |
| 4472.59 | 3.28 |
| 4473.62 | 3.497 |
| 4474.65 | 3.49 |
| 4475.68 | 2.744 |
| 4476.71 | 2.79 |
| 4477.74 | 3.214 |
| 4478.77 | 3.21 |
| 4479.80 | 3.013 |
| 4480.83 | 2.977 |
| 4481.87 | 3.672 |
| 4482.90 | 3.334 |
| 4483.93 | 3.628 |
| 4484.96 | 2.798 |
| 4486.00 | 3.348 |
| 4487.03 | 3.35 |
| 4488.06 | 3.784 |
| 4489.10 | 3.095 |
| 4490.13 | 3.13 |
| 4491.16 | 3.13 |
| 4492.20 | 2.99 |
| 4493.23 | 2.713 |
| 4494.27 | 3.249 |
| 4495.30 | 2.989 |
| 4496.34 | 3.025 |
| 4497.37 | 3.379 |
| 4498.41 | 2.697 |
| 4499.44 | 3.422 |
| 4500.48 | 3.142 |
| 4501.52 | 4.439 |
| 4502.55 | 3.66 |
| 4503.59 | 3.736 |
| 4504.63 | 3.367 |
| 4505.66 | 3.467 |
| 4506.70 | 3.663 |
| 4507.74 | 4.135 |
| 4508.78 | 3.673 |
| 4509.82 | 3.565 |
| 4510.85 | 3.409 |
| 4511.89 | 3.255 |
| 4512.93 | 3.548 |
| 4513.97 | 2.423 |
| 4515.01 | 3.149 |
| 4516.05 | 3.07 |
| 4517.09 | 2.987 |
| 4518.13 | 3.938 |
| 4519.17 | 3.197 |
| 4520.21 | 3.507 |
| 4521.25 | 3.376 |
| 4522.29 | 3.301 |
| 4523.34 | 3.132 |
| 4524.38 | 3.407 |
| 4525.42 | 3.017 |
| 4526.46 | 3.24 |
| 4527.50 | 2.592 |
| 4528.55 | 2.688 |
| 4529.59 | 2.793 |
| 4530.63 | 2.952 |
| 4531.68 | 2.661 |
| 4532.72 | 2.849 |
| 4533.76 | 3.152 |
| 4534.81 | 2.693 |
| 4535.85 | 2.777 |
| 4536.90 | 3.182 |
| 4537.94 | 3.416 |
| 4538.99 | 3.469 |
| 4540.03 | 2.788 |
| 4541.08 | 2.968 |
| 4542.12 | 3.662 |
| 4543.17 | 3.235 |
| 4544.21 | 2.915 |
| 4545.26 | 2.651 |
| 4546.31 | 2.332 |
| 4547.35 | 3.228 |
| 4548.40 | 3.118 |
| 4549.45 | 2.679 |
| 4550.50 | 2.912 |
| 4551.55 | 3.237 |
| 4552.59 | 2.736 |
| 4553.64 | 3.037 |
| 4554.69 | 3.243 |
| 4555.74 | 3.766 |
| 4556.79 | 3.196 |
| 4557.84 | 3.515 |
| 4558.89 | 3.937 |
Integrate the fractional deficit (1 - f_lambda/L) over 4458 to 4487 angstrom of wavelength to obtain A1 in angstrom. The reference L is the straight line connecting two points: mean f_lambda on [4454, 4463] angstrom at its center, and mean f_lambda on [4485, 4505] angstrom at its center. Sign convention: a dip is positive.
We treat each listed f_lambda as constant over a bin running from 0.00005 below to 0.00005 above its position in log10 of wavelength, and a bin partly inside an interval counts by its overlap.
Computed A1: 1.3 angstrom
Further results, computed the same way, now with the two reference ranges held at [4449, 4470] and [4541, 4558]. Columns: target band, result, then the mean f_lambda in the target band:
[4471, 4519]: -2.27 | 3.3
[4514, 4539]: 0.18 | 3.08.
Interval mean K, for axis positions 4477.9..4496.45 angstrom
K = 3.19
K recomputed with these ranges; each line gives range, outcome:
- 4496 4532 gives 3.29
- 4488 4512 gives 3.37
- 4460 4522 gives 3.24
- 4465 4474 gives 2.98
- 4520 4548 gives 3.03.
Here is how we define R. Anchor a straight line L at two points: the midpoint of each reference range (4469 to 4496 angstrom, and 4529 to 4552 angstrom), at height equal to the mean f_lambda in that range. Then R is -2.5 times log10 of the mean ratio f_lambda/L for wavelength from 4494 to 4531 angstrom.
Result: -0.08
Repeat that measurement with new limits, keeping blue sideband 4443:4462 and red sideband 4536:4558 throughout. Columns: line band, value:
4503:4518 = -0.07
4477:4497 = 0.02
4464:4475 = 0.08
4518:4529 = -0.01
